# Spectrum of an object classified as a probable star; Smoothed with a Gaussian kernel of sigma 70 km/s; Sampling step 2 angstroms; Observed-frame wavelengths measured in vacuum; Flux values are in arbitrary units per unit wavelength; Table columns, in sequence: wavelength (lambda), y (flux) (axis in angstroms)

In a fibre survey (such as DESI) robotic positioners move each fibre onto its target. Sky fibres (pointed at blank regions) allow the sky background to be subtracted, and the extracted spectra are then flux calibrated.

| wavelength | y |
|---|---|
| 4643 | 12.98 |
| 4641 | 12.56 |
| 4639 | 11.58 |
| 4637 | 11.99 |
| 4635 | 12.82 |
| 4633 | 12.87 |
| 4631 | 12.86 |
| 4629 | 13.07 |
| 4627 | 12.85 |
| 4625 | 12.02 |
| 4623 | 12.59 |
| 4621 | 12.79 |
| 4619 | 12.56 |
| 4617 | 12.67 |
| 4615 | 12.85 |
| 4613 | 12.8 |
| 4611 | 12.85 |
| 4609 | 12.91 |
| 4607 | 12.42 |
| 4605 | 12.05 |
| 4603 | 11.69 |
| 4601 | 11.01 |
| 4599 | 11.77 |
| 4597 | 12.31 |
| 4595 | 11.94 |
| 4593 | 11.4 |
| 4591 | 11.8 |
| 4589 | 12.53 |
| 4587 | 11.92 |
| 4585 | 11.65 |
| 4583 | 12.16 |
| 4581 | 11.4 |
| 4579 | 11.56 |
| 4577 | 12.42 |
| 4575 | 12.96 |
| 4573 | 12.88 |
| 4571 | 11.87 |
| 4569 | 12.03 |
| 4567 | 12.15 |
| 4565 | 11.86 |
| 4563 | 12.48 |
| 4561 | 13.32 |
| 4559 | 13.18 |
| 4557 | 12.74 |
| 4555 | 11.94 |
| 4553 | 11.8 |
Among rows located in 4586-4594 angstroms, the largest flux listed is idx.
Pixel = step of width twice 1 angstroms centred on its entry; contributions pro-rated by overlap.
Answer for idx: 12.53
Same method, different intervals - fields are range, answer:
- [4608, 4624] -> 12.91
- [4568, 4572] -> 12.03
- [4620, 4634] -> 13.07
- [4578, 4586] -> 12.16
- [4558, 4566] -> 13.32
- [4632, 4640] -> 12.87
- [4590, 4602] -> 12.31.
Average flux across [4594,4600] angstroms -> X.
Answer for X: 12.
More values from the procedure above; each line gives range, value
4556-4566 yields 12.7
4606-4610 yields 12.7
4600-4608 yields 11.8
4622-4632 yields 12.7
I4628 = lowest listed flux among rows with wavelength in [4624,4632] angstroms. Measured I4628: 12.02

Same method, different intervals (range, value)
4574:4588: 11.4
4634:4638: 11.99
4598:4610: 11.01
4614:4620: 12.56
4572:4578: 12.42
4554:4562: 11.94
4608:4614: 12.8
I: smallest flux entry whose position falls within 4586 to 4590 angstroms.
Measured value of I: 11.92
